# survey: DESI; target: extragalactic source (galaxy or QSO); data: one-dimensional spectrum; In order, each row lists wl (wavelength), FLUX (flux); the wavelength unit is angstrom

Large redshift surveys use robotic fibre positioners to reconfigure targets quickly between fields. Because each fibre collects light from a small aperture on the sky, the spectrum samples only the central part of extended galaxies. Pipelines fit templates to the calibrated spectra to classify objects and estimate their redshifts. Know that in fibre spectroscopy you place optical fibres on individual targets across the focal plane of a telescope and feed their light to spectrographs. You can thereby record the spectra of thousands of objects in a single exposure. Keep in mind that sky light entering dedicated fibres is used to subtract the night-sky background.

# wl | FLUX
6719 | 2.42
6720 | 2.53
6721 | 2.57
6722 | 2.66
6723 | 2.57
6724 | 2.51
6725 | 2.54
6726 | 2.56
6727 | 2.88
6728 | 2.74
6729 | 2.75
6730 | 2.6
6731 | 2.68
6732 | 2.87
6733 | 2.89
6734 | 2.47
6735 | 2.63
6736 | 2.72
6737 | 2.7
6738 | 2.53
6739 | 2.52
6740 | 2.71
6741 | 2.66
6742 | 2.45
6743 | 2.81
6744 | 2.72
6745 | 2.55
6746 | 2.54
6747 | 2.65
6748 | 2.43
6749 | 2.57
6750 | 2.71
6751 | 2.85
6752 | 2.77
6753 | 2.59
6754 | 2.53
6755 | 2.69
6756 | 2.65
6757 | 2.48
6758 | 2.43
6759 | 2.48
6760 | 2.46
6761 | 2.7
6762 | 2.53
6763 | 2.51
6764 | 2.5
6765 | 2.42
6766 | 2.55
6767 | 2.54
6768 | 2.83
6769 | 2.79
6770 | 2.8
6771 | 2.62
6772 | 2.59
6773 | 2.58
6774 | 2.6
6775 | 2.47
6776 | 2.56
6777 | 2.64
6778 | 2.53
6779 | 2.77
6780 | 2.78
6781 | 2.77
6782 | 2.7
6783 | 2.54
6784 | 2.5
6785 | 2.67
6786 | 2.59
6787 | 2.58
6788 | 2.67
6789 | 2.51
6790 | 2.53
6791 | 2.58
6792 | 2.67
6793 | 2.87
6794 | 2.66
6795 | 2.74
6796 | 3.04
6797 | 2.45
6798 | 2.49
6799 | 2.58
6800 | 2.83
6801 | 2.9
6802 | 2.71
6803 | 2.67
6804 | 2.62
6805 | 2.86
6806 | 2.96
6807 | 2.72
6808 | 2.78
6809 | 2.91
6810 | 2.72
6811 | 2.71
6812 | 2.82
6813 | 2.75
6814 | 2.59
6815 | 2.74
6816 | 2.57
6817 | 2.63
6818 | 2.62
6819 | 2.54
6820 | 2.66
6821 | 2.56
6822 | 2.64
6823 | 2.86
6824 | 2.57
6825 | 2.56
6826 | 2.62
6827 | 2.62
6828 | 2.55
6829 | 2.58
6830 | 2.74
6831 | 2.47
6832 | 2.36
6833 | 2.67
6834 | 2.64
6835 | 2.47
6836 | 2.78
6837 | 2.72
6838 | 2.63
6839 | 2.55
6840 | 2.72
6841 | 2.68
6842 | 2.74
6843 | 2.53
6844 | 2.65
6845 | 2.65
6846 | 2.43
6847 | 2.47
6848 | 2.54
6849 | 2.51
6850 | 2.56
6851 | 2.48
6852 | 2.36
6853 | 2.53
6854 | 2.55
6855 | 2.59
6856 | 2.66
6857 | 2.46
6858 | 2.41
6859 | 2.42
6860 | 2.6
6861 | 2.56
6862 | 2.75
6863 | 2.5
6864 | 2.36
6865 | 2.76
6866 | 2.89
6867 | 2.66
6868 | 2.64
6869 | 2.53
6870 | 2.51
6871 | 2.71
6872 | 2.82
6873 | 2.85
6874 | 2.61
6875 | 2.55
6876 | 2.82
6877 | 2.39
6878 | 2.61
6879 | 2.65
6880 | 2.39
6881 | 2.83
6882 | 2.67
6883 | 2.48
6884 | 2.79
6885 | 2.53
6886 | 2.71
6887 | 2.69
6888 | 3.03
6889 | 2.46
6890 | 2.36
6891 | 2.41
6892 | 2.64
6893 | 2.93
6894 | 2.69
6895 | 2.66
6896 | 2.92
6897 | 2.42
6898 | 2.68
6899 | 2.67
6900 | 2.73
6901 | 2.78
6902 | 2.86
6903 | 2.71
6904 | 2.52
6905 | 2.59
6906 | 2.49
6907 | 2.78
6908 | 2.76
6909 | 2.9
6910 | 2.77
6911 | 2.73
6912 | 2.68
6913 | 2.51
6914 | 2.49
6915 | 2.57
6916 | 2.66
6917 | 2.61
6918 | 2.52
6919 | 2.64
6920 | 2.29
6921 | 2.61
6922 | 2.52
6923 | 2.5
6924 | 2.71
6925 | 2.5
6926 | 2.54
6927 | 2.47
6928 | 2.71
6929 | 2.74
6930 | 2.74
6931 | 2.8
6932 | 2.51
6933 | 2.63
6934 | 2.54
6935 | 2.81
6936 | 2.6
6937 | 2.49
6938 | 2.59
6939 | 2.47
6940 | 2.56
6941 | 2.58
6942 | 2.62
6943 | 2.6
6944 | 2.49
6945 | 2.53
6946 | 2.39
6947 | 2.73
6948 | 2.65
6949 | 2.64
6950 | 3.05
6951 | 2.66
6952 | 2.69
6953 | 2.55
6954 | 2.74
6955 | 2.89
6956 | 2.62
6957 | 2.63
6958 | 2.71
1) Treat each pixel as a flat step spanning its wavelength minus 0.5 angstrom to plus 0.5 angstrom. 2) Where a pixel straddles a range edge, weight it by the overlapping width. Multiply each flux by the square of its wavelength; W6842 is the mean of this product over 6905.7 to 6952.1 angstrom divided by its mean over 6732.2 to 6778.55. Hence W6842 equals 1.06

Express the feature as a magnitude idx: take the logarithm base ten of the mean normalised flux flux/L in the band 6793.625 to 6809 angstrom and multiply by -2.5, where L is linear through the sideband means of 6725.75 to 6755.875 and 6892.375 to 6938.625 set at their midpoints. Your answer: -0.03 mag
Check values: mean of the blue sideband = 2.66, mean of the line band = 2.74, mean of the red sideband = 2.64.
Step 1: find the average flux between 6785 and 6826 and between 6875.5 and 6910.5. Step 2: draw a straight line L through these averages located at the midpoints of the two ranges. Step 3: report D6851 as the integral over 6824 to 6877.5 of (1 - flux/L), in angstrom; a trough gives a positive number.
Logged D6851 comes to 1.7 angstrom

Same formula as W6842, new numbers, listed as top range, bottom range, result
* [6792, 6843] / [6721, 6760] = 1.04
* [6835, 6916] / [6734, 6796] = 1.04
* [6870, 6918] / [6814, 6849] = 1.04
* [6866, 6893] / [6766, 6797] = 1.02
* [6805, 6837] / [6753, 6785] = 1.04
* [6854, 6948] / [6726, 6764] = 1.04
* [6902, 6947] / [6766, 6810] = 1.01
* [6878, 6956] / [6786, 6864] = 1.03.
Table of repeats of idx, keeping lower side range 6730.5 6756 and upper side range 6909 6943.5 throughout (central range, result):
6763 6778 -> 0.02 mag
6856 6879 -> 0.00 mag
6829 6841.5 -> 0.00 mag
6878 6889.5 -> -0.02 mag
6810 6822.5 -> -0.01 mag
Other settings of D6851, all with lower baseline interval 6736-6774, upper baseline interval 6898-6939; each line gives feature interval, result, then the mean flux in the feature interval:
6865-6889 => -0.4 angstrom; 2.67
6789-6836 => -1.0 angstrom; 2.67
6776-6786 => -0.1 angstrom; 2.65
